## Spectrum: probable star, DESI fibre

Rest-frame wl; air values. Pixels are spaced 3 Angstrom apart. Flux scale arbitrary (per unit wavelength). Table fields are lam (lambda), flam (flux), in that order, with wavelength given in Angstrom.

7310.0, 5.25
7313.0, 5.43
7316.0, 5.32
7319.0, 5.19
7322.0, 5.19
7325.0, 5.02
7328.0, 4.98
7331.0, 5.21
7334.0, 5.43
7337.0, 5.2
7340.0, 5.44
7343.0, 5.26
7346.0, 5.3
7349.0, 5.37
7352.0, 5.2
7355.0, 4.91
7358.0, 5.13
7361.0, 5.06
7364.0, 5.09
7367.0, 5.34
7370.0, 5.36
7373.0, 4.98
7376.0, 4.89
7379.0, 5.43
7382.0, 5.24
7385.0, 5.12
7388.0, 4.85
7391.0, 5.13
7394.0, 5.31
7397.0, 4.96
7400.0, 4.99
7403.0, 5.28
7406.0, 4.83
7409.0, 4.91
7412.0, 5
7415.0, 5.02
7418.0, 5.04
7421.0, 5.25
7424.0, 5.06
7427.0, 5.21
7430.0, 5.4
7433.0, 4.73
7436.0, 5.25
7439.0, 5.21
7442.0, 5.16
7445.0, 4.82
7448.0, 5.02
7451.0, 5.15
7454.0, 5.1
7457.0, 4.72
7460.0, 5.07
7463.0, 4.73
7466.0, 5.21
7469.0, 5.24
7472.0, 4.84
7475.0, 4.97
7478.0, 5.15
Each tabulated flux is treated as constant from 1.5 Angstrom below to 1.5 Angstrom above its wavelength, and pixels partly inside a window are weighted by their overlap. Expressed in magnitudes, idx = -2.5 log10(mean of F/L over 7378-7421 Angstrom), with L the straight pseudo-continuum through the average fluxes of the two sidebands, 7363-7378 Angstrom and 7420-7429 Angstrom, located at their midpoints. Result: 0.02 mag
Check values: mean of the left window 5.14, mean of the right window 5.18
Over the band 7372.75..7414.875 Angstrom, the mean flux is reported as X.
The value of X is 5.07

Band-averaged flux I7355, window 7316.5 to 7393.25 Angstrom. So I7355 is 5.18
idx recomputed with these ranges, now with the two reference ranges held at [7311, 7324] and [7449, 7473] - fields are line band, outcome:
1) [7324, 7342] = 0.005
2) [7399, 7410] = 0.023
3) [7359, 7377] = 0.011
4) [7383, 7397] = 0.010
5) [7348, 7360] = 0.014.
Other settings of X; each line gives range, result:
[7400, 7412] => 5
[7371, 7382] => 5.13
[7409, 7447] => 5.09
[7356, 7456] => 5.1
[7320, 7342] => 5.21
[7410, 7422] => 5.06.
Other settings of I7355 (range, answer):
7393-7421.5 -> 5.05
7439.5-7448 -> 5.02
